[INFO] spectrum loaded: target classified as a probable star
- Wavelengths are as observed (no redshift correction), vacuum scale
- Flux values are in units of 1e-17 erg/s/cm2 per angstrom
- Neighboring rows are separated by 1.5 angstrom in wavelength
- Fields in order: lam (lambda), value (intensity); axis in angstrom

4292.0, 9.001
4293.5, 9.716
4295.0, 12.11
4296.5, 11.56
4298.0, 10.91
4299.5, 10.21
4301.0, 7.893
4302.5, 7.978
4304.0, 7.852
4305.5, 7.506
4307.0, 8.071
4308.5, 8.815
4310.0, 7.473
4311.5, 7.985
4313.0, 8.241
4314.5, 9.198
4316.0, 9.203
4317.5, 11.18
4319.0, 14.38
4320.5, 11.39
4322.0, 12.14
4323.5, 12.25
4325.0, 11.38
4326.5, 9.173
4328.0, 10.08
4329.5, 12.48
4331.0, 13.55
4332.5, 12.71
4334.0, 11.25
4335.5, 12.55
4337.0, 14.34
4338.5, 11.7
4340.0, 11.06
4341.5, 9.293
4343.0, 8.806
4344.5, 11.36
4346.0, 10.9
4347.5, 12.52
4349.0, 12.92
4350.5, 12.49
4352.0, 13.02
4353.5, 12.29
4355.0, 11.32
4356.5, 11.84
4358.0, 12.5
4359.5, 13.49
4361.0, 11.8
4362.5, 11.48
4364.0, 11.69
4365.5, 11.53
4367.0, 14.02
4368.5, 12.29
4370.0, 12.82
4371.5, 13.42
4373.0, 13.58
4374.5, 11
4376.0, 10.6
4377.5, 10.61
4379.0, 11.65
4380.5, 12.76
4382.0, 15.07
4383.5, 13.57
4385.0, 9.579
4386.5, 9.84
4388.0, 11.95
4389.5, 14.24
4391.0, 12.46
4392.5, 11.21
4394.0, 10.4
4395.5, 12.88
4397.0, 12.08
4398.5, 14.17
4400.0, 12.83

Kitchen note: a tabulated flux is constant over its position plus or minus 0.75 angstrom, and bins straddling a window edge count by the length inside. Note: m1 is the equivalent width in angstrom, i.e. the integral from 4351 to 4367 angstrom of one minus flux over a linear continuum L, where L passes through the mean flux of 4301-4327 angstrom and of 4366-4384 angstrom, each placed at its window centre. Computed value -0.5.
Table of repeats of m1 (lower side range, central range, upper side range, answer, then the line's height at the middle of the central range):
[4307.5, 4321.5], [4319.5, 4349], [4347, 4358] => -1.3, 11.1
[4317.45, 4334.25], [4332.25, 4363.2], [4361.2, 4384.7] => 0.6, 12.1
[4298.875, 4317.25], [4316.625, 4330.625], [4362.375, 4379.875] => -3.5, 9.33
